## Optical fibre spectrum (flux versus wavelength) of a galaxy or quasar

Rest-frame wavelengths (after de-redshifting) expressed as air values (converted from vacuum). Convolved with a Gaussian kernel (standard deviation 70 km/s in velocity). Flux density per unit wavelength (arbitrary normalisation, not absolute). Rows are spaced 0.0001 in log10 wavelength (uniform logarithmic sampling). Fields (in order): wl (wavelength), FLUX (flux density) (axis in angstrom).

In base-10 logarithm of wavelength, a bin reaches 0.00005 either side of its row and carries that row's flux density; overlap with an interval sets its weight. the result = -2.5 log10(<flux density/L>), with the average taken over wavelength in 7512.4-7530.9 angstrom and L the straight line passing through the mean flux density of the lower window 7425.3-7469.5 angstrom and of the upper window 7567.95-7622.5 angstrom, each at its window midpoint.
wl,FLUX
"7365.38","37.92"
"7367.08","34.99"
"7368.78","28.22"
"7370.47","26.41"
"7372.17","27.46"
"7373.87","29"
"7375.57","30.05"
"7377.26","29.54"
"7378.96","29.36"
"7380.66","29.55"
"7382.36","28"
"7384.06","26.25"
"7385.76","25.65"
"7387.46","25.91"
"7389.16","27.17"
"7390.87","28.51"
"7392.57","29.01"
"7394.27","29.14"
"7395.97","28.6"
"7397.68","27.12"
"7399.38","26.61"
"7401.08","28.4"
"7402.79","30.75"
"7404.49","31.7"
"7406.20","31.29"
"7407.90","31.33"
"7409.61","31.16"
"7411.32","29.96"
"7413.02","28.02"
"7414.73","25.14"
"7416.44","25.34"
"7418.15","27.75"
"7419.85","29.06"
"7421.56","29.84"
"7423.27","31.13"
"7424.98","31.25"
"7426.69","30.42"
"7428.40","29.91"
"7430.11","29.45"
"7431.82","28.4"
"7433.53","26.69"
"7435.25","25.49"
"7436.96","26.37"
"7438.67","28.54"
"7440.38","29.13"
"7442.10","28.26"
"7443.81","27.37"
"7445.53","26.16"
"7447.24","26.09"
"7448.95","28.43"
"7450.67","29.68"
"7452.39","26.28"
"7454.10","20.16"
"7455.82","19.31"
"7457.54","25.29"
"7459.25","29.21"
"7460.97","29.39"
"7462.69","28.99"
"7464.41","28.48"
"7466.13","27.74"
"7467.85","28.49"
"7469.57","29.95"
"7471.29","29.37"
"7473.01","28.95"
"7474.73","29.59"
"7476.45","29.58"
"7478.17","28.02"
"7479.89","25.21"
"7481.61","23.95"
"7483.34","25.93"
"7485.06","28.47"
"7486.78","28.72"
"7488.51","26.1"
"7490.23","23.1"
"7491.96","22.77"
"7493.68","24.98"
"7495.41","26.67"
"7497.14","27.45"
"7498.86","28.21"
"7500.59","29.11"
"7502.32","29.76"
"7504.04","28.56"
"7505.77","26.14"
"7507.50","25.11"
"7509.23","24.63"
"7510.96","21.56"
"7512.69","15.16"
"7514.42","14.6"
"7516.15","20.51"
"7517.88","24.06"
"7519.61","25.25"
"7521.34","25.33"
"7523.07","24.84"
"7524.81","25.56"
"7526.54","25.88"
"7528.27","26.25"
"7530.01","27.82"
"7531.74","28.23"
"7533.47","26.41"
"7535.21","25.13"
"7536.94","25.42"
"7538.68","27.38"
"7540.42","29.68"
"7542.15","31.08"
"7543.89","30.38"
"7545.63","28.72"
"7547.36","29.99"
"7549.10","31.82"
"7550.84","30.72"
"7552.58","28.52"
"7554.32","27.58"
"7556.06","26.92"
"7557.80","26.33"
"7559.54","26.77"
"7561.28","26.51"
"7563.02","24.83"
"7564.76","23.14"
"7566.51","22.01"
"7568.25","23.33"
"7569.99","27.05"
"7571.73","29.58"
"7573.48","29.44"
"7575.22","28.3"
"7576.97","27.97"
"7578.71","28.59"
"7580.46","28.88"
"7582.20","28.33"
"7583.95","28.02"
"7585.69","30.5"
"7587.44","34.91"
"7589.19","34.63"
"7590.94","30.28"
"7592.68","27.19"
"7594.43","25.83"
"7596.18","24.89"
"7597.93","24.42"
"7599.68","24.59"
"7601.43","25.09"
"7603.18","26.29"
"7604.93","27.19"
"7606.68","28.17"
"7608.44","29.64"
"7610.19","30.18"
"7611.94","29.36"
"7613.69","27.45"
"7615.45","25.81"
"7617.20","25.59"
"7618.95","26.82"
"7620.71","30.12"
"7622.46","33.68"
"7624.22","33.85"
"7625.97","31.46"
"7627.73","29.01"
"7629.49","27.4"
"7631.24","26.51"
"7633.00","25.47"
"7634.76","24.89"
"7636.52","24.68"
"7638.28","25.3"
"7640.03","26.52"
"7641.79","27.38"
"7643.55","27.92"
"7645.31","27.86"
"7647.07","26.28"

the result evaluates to 0.184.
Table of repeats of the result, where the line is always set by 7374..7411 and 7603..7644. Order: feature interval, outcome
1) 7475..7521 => 0.132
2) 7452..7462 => 0.148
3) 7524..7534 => 0.063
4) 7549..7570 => 0.074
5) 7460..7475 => -0.015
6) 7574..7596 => -0.045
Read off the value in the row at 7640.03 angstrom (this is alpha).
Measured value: 26.52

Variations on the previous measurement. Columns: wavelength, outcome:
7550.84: 30.72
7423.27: 31.13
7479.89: 25.21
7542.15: 31.08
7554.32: 27.58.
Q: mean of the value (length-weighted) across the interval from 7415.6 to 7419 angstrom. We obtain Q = 26.6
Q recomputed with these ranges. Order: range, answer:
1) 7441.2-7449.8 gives 27.3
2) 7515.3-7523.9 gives 24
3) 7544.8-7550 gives 30.2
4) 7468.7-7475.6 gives 29.5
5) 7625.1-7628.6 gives 30.2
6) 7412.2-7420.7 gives 27.1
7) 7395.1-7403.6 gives 28.3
